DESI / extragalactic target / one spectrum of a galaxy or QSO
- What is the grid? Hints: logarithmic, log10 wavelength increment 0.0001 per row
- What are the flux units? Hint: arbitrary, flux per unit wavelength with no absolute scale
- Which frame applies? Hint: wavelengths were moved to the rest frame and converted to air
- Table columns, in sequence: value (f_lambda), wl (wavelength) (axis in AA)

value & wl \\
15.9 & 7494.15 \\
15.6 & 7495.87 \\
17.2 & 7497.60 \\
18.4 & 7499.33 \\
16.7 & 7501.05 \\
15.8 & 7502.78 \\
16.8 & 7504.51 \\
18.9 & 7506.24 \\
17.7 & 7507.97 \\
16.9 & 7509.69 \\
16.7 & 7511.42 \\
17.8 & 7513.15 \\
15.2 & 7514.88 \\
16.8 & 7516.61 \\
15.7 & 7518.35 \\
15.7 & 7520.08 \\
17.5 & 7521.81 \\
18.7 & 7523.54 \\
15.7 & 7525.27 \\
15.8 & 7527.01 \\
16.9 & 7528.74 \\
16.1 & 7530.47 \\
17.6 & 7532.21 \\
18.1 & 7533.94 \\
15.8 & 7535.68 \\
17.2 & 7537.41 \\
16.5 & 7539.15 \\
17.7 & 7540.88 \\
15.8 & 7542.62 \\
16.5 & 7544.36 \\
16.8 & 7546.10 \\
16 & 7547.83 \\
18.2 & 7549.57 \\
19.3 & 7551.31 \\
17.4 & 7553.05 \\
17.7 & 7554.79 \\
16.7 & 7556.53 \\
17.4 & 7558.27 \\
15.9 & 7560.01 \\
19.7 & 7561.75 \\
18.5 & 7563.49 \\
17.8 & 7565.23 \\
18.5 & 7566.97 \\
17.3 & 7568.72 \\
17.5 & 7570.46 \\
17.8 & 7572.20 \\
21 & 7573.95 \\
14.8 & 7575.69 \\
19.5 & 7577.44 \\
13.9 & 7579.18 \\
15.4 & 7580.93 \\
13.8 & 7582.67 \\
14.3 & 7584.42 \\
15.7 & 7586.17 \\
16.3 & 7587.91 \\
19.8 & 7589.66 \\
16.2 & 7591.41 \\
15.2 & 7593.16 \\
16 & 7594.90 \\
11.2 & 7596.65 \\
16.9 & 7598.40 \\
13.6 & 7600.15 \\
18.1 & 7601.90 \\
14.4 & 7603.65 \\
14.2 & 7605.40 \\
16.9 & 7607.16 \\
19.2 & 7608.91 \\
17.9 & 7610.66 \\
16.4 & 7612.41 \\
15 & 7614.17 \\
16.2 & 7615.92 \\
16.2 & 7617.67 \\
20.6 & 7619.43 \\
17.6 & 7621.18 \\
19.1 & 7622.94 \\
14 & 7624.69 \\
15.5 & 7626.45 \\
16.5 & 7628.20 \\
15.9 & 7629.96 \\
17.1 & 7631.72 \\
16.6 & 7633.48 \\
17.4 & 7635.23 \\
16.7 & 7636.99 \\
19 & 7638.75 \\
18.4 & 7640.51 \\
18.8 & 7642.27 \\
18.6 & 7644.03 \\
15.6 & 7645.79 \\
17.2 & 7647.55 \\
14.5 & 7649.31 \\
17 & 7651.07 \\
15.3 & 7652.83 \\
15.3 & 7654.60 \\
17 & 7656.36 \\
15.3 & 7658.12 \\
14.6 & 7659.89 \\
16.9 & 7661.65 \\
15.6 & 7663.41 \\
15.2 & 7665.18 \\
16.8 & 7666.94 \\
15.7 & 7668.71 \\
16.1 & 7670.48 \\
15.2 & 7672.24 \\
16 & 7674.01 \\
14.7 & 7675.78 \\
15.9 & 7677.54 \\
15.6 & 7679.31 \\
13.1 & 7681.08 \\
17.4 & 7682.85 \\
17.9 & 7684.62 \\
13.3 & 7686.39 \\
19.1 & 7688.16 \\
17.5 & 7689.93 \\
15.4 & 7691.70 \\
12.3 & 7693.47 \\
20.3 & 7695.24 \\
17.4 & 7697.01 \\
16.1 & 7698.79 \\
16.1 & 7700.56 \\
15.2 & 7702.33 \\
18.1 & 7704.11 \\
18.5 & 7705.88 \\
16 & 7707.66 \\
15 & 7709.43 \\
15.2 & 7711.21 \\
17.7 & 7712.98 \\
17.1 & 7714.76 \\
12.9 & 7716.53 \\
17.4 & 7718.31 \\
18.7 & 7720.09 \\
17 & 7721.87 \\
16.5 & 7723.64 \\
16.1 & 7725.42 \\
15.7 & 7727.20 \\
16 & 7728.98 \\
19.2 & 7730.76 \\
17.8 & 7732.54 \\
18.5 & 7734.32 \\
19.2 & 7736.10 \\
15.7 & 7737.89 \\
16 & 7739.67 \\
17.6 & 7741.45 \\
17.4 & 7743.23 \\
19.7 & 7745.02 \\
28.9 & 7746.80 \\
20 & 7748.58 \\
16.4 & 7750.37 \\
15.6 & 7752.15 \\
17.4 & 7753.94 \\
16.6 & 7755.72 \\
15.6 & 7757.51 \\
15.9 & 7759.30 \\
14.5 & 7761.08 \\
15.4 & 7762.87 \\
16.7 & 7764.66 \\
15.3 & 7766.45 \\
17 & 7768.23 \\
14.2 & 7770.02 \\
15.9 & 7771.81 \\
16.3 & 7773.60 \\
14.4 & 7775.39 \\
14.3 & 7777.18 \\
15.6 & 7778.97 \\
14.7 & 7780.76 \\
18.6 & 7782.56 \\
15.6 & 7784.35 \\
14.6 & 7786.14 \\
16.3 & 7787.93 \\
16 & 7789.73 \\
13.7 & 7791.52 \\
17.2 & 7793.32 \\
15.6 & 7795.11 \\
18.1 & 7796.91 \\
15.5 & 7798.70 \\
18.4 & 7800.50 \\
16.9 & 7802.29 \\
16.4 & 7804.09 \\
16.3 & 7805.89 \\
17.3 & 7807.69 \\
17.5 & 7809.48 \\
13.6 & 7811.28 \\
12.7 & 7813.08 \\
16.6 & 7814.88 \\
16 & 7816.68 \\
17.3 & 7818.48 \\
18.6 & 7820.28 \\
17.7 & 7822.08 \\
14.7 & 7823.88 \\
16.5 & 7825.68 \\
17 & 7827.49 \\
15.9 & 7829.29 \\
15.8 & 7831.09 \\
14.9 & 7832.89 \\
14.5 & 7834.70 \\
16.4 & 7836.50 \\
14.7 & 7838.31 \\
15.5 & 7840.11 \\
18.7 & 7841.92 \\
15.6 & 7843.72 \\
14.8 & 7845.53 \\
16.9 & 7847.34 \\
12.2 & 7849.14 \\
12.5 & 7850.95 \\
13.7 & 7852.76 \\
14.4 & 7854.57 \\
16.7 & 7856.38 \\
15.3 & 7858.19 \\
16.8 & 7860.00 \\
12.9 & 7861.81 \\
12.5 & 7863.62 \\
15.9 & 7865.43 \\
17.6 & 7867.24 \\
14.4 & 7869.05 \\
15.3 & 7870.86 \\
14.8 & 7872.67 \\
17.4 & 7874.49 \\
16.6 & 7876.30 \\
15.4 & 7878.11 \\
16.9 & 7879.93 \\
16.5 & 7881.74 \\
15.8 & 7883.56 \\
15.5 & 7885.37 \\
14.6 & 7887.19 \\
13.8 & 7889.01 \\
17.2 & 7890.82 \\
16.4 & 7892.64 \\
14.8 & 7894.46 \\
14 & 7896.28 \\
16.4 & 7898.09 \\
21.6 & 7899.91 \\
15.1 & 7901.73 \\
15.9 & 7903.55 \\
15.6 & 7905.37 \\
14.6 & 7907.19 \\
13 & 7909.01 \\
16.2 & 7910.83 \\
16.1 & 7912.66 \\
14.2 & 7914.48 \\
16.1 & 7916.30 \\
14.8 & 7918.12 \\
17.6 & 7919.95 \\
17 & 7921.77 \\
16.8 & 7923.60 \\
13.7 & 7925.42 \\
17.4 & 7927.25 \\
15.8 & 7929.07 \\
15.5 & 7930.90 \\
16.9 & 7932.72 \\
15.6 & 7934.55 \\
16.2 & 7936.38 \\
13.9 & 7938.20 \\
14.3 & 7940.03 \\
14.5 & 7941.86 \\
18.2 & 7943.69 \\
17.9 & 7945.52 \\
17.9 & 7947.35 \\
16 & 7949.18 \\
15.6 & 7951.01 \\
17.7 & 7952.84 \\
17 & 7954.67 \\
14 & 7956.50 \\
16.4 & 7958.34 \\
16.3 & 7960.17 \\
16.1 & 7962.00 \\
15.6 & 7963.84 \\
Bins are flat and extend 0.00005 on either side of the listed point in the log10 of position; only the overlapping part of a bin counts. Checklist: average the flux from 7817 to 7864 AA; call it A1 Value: 15.5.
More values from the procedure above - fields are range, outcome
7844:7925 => 15.5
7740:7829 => 16.5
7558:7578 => 18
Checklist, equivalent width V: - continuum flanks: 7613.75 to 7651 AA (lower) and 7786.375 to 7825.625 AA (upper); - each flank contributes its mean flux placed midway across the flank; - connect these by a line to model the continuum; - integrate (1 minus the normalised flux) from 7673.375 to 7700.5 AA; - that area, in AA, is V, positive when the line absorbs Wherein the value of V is 1.0 AA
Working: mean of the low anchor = 17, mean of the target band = 16.1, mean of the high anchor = 16.3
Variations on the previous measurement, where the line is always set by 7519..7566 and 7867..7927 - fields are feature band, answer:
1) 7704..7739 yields -0.88 AA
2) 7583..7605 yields 1.80 AA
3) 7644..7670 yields 1.17 AA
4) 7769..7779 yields 0.72 AA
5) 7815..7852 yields 0.53 AA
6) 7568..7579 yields -0.46 AA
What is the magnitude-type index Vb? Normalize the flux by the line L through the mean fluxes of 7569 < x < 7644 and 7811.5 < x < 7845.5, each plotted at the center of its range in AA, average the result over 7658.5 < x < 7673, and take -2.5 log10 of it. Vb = 0.05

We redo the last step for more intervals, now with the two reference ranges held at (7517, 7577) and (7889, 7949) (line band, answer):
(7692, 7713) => 0.018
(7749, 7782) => 0.049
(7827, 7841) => 0.047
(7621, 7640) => 0.006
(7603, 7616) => 0.046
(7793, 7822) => -0.013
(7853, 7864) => 0.095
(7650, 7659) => 0.060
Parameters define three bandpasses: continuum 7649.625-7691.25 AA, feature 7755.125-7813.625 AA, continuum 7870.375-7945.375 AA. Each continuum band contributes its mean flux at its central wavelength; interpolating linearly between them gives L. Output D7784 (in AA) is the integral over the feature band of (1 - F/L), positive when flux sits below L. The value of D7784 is 0.1 AA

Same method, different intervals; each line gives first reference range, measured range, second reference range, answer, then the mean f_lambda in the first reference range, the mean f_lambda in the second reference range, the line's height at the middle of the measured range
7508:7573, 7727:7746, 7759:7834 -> -1.6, 17.1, 16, 16.3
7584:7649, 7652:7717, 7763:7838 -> 1.3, 16.6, 16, 16.4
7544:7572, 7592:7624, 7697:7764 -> 2.0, 17.6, 17.1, 17.5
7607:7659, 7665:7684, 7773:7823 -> 1.2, 16.9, 16.1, 16.7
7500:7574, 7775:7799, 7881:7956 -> 0.9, 17.2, 15.9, 16.4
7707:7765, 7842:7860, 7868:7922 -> 1.3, 17.1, 15.8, 16.2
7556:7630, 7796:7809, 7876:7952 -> -0.7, 16.6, 15.9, 16.1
